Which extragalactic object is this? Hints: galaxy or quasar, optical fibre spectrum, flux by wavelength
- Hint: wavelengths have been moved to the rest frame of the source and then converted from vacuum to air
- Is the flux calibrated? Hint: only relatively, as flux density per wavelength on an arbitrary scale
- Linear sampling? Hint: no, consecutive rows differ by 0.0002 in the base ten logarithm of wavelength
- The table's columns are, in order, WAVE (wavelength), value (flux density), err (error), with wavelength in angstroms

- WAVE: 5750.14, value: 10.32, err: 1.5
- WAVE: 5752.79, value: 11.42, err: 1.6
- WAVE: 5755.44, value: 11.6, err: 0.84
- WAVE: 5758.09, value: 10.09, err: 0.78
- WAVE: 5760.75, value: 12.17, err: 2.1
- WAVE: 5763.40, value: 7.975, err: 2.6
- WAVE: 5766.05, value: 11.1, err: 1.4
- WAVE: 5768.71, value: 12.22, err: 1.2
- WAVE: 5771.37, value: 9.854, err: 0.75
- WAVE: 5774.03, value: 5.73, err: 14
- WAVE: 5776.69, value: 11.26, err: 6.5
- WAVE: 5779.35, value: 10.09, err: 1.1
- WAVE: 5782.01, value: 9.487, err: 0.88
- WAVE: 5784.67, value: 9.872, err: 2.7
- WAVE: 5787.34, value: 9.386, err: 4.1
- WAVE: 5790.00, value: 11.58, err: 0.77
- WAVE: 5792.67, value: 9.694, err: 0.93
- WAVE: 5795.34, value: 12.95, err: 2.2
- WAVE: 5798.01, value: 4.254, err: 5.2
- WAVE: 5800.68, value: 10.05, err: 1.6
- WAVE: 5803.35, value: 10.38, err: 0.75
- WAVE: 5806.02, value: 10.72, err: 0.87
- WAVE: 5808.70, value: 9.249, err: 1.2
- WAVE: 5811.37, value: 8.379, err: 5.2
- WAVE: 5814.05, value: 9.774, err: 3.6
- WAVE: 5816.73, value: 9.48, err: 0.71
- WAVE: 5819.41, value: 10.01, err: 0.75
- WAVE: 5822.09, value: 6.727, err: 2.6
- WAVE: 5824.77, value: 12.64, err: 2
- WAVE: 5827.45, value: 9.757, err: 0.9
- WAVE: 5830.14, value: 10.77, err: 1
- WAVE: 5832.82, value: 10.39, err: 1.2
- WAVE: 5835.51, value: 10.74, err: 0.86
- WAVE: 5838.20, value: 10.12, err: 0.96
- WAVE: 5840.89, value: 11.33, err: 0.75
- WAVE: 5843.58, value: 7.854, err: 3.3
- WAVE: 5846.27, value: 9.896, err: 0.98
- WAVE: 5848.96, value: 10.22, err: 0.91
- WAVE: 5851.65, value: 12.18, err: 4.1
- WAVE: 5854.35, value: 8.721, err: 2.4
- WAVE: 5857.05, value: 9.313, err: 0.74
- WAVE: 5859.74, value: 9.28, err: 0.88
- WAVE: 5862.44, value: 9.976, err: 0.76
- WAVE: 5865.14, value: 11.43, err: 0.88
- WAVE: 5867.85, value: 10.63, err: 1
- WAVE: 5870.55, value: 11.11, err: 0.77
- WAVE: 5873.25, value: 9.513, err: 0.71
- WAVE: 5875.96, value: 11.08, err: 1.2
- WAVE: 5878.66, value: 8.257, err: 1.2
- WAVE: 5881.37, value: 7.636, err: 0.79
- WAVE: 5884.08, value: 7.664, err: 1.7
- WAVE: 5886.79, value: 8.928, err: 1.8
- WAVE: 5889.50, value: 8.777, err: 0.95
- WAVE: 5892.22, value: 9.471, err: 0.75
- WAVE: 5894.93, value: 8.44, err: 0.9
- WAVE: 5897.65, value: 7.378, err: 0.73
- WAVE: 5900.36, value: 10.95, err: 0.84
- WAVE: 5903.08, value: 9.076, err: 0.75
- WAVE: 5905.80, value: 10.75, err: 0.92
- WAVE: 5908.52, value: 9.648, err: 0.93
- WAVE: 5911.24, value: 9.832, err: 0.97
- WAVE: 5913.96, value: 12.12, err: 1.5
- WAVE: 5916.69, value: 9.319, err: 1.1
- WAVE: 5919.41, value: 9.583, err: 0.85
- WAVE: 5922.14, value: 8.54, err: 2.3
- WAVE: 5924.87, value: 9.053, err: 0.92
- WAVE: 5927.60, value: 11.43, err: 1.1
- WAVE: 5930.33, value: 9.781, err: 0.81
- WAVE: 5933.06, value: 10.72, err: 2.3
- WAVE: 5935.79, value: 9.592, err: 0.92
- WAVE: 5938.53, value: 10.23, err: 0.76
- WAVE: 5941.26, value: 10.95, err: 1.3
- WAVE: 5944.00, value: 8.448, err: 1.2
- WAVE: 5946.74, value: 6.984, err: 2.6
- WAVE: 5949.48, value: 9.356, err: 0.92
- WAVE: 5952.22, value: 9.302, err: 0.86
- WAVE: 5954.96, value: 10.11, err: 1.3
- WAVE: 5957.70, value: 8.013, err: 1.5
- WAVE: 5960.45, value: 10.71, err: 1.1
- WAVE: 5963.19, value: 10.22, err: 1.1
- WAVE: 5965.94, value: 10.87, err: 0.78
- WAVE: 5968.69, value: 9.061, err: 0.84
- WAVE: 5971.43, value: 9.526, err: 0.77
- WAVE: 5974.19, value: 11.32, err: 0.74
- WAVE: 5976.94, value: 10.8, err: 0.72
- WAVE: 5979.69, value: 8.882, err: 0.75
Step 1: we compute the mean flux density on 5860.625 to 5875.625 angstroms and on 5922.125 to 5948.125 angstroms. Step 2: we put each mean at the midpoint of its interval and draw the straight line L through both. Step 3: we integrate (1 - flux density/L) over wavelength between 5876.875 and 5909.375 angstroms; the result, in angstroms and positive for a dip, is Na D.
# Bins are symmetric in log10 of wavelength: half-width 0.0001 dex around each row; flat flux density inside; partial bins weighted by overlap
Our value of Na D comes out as 4.0 angstroms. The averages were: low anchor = 10.5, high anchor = 9.62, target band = 8.93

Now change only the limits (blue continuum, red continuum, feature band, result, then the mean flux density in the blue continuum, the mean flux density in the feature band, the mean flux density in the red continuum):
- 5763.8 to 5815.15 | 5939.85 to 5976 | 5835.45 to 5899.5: 0.85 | 9.76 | 9.57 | 9.62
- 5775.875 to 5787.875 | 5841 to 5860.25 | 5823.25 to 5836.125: -1.27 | 10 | 10.8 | 9.77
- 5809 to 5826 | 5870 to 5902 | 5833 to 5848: -1.12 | 9.47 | 10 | 9.05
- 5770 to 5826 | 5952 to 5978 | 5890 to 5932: 0.85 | 9.59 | 9.68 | 10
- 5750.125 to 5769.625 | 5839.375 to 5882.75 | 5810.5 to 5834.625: 1.06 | 10.9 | 9.81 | 9.9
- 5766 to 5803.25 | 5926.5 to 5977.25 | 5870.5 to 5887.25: 1.34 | 9.8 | 9.03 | 9.84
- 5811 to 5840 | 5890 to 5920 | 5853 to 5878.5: -0.57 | 9.96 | 10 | 9.67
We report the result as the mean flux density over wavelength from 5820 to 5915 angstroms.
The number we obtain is 9.78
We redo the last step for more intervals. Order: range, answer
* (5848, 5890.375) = 9.67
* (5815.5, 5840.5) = 10.1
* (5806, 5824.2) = 9.22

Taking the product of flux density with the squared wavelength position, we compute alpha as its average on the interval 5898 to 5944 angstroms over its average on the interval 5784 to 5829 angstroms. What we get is 1.1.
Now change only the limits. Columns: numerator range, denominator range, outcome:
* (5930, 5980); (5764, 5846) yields 1.04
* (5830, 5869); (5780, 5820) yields 1.07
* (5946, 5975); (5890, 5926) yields 1.03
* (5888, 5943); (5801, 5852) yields 1.01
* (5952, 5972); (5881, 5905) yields 1.14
